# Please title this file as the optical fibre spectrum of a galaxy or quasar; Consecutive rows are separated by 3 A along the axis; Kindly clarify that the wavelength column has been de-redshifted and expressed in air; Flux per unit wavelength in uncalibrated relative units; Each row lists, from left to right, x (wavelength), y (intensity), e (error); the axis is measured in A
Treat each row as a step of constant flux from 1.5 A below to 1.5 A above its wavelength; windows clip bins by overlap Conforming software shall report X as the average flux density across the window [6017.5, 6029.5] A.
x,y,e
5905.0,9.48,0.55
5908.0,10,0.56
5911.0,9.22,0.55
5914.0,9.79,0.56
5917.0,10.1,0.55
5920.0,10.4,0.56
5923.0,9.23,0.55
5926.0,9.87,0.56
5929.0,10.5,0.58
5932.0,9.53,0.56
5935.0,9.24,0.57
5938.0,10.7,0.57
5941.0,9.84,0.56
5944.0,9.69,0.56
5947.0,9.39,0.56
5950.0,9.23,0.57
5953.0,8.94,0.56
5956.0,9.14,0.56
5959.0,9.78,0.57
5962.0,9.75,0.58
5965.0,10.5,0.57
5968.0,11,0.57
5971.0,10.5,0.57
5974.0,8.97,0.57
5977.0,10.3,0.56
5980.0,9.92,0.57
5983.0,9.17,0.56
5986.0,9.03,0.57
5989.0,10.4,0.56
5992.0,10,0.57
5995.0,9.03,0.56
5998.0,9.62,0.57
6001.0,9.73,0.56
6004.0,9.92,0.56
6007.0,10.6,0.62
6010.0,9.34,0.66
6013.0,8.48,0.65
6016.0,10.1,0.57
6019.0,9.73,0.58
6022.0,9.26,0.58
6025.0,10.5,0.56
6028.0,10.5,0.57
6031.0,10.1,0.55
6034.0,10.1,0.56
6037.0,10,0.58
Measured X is 10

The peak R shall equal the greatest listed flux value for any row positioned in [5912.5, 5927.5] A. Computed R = 10.4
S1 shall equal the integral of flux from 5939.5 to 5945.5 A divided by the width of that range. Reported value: 9.77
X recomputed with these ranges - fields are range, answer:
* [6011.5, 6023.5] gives 9.39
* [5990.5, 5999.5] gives 9.55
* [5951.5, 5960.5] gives 9.29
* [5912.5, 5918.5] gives 9.94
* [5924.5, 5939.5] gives 9.97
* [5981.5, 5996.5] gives 9.53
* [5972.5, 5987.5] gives 9.48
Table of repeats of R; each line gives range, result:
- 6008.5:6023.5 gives 10.1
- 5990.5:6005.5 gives 10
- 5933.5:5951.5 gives 10.7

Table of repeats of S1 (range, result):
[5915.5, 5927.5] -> 9.9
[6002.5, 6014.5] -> 9.58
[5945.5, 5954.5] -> 9.19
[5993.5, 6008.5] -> 9.78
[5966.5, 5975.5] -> 10.2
